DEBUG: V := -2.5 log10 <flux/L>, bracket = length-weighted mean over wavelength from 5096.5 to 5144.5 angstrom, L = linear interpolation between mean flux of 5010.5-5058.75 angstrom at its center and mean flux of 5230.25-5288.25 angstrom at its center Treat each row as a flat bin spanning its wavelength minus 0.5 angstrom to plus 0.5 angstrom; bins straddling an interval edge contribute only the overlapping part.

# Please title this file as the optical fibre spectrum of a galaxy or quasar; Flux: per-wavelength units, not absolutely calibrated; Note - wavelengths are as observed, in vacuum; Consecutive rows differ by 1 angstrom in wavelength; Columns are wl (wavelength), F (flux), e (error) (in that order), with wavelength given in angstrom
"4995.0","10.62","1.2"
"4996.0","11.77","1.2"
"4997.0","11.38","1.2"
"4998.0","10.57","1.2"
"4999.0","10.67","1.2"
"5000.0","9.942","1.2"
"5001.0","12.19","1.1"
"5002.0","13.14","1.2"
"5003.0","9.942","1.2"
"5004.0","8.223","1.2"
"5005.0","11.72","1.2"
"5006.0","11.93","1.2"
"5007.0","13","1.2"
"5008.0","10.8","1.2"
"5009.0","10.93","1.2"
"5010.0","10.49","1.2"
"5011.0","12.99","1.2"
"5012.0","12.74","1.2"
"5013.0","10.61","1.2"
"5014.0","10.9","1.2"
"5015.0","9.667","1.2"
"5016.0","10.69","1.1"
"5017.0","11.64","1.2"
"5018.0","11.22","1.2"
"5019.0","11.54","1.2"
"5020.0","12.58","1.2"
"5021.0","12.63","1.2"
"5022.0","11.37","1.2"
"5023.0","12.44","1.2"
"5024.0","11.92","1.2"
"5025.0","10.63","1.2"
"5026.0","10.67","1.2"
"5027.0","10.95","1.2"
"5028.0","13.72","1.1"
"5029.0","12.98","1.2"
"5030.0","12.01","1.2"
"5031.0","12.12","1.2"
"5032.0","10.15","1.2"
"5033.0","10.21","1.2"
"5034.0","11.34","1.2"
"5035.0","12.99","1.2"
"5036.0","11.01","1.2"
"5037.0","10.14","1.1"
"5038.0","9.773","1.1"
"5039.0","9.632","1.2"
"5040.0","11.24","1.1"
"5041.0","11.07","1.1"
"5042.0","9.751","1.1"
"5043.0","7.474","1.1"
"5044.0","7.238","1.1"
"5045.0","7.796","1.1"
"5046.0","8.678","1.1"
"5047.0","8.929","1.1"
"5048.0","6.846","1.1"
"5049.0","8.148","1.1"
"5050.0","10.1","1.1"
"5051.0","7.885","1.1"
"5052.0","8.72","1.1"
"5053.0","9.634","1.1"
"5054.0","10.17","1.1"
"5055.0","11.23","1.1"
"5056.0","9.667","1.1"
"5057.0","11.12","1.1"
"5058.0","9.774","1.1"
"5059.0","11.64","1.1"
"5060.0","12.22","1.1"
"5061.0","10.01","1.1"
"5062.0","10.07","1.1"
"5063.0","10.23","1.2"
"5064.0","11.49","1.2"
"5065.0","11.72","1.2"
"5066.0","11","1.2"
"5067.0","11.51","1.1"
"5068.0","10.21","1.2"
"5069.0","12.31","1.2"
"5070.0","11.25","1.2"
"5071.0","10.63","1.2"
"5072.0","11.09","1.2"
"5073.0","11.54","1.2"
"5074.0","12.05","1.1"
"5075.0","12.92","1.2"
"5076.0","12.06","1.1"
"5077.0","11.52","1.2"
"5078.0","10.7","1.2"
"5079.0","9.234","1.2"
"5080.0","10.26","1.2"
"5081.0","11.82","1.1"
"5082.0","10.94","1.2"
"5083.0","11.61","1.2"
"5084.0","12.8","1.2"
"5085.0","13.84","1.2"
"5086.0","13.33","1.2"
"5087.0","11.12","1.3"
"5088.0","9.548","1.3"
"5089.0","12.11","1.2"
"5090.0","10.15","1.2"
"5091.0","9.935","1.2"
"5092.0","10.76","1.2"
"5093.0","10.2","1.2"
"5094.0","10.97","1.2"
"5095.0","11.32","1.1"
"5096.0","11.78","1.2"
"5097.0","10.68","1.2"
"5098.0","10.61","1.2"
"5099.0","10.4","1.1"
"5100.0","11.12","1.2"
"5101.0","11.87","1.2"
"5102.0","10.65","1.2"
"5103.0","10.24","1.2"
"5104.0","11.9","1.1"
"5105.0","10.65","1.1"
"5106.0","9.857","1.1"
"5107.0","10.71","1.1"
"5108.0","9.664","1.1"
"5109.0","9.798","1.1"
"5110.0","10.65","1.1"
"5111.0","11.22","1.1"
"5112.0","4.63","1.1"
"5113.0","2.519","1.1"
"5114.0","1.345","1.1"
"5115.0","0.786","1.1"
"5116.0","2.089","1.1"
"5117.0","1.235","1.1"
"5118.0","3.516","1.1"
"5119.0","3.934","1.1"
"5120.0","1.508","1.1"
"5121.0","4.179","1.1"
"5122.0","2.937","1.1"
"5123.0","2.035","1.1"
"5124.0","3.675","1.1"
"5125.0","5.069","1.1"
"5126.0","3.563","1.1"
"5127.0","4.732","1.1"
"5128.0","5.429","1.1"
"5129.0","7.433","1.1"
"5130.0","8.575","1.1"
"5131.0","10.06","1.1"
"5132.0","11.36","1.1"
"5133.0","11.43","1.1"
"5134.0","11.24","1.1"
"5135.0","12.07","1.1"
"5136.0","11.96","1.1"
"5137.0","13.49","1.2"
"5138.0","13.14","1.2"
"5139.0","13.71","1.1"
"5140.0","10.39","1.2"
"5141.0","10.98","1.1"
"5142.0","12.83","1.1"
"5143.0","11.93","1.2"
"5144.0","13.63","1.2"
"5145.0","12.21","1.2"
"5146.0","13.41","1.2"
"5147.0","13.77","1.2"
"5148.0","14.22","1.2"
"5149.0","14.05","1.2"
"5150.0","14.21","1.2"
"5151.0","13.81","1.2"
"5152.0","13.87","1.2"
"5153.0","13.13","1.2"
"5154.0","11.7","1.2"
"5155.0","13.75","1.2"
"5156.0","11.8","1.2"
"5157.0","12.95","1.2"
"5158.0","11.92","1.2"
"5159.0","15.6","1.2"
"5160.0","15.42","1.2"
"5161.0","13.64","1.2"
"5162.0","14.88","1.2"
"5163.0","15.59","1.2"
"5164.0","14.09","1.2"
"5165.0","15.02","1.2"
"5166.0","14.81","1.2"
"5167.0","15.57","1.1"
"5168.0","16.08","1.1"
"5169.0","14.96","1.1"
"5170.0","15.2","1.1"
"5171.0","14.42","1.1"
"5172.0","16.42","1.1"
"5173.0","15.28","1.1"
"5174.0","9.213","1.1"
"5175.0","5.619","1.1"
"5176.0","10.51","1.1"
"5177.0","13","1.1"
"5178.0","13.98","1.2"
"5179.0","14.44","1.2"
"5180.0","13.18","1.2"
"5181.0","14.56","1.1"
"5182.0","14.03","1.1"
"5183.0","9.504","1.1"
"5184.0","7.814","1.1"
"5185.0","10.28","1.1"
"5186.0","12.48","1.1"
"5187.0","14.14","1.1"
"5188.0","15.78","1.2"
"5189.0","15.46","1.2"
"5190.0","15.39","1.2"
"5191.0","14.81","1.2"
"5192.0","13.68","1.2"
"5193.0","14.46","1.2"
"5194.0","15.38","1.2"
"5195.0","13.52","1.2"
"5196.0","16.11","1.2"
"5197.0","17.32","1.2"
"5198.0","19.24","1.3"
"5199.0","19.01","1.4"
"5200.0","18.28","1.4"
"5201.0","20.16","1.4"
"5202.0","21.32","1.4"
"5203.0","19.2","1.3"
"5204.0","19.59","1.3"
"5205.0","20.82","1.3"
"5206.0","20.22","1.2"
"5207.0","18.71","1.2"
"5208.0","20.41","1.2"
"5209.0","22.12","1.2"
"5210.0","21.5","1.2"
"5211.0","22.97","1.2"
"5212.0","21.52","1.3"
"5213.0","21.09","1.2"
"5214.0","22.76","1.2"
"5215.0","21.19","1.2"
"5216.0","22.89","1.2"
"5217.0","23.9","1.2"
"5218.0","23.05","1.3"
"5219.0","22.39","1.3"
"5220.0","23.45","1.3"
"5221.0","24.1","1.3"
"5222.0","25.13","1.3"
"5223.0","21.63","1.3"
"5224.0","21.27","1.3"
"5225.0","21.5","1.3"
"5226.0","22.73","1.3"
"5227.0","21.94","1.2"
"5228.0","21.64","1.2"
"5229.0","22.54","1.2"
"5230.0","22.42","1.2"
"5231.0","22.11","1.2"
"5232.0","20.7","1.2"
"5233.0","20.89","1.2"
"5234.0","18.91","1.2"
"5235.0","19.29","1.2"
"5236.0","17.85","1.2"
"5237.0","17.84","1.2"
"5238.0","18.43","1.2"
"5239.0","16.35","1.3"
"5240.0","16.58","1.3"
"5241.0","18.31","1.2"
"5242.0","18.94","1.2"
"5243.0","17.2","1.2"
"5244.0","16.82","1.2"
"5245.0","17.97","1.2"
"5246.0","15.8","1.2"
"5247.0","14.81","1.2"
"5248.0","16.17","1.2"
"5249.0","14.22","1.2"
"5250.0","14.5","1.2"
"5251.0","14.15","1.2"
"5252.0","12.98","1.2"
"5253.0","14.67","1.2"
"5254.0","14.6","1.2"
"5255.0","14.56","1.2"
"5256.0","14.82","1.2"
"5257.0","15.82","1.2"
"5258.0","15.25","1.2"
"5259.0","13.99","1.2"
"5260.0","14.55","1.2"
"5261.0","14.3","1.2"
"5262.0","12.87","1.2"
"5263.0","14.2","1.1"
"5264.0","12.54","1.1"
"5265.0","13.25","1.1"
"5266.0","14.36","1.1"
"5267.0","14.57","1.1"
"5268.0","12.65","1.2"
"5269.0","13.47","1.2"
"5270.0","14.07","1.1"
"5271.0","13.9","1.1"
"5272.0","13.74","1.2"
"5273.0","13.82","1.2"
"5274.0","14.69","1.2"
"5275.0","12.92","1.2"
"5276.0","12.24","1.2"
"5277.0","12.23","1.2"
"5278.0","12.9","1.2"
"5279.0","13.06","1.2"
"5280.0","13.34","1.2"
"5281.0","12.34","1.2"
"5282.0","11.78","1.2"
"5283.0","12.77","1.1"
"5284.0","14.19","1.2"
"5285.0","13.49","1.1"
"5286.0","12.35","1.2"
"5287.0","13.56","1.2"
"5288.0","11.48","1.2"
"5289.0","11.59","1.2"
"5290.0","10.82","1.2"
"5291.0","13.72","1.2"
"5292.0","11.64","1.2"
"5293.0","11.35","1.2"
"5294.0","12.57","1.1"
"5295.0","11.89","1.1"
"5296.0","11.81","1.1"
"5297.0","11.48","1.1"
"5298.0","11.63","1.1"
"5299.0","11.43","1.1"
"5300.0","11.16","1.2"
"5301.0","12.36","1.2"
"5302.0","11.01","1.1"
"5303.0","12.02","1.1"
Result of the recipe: 0.429 mag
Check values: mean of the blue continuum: 10.6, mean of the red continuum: 15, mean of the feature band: 8.28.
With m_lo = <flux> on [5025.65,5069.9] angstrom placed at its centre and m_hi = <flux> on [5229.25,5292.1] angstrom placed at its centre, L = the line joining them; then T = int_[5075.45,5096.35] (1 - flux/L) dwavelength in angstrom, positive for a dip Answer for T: -0.10 angstrom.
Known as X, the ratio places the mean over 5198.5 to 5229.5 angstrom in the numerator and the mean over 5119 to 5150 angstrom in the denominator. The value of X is 2.27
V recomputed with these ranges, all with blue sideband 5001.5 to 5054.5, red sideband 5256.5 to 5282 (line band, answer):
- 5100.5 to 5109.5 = 0.10 mag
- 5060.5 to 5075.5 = 0.00 mag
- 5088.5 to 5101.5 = 0.05 mag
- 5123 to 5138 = 0.37 mag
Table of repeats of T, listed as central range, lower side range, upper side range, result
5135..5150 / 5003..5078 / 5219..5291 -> 0.5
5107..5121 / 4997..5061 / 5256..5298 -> 7.9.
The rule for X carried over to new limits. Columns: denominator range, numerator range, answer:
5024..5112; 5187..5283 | 1.63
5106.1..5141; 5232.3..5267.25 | 2.21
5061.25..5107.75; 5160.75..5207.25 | 1.35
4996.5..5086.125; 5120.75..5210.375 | 1.23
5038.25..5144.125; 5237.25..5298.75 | 1.47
